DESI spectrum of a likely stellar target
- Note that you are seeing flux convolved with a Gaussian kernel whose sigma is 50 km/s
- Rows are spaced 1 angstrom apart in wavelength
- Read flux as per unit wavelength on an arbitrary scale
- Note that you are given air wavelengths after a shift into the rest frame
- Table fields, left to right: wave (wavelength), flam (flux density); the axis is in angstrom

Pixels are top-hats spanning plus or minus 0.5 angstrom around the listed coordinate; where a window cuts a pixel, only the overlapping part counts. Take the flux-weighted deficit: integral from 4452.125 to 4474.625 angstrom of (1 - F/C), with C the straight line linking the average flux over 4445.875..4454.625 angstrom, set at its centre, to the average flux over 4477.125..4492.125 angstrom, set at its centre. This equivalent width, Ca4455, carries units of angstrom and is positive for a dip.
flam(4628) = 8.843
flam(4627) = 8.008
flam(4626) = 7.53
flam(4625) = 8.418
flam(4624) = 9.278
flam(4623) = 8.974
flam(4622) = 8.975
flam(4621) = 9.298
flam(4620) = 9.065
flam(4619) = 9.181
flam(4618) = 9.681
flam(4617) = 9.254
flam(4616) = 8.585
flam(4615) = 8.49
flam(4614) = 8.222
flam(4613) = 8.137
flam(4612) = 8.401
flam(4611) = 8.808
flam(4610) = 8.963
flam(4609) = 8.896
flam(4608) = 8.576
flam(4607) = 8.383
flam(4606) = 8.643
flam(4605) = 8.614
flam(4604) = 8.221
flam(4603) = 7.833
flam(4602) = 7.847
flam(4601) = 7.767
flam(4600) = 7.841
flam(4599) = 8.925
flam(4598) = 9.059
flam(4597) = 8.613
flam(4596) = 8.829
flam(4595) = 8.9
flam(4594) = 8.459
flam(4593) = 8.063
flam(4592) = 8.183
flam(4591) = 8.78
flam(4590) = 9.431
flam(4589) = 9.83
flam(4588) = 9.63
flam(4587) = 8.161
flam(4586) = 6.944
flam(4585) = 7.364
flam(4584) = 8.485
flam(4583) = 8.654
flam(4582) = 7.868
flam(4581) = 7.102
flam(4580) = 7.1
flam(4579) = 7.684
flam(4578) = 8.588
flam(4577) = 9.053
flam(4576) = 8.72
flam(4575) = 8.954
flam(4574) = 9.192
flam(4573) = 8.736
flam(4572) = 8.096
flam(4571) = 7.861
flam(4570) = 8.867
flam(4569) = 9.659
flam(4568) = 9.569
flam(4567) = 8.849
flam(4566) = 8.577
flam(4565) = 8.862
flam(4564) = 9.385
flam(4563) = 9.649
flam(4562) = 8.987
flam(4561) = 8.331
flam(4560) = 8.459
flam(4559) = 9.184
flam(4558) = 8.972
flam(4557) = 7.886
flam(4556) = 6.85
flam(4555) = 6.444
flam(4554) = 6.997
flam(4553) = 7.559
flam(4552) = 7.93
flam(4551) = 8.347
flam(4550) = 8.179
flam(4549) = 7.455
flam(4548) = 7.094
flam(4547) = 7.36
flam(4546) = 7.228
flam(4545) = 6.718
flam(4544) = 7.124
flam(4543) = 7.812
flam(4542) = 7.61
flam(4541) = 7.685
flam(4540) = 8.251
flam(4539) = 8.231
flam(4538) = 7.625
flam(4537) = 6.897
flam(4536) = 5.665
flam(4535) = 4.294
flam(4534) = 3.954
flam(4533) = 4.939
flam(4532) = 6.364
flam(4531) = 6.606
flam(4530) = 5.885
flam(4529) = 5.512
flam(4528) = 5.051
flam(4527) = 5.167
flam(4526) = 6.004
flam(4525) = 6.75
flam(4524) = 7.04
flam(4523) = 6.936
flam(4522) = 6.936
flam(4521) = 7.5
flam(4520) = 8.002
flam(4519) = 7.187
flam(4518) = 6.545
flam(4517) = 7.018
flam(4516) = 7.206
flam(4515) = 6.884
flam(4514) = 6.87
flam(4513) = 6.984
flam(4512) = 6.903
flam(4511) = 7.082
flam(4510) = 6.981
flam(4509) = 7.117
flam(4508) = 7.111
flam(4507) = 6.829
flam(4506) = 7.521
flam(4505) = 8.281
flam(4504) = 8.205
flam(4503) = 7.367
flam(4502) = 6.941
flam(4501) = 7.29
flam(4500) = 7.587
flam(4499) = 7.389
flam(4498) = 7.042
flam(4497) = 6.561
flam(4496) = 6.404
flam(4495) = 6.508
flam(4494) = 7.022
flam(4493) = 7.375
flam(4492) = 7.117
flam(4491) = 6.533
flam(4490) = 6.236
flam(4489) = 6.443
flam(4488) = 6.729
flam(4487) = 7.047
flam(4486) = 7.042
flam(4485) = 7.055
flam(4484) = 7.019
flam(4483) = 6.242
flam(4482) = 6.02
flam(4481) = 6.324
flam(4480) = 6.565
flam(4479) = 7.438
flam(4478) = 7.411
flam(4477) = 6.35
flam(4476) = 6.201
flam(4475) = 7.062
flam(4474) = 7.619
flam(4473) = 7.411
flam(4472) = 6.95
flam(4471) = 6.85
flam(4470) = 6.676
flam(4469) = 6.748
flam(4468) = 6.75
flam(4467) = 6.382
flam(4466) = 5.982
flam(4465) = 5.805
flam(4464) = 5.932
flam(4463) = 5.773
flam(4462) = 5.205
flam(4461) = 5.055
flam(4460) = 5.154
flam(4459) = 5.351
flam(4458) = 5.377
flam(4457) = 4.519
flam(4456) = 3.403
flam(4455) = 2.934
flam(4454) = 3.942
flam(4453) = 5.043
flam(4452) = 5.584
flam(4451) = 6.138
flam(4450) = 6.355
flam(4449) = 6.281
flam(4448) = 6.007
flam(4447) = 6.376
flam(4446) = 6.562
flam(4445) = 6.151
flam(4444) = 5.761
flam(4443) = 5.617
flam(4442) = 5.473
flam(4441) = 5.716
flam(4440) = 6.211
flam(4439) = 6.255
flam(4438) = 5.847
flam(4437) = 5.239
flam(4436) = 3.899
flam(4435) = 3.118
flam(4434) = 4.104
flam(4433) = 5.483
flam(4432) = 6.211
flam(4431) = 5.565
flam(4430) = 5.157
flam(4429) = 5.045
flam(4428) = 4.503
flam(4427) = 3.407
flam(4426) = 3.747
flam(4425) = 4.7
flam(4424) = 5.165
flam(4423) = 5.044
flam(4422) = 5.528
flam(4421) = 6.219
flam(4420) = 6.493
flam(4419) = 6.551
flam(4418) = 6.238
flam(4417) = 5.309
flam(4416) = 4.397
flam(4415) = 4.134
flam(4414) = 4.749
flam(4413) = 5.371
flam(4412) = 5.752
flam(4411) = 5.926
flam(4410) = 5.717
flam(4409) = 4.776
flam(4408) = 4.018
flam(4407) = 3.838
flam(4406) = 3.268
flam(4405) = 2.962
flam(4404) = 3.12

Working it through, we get 1.7 angstrom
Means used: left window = 5.74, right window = 6.73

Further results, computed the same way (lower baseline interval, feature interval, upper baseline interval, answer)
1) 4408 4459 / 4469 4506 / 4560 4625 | -3.3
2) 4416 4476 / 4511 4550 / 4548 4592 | 3.9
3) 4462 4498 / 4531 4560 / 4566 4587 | 2.4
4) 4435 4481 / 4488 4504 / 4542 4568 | -0.6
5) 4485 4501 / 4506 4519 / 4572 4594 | 0.4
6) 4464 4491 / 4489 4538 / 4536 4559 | 2.8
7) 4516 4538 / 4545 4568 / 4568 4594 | -2.0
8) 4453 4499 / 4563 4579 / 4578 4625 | -1.8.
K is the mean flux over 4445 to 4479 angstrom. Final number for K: 5.94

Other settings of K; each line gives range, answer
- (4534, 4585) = 7.97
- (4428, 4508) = 6.17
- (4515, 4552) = 6.8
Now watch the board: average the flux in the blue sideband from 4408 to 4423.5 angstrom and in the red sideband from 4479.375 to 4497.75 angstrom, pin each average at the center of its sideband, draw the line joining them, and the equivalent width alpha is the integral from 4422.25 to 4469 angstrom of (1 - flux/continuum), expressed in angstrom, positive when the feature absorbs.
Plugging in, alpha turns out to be 5.1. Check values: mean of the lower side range 5.43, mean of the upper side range 6.69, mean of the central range 5.31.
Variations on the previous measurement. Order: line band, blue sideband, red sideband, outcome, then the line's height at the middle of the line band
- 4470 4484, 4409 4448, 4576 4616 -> -1.3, 6.22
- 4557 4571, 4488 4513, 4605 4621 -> -1.6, 8.03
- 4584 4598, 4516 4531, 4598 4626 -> -0.7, 8.14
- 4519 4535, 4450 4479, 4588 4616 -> 2.1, 7.1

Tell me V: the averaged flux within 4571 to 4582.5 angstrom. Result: 8.26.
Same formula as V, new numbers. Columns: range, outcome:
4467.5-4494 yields 6.82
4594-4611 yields 8.5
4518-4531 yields 6.5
